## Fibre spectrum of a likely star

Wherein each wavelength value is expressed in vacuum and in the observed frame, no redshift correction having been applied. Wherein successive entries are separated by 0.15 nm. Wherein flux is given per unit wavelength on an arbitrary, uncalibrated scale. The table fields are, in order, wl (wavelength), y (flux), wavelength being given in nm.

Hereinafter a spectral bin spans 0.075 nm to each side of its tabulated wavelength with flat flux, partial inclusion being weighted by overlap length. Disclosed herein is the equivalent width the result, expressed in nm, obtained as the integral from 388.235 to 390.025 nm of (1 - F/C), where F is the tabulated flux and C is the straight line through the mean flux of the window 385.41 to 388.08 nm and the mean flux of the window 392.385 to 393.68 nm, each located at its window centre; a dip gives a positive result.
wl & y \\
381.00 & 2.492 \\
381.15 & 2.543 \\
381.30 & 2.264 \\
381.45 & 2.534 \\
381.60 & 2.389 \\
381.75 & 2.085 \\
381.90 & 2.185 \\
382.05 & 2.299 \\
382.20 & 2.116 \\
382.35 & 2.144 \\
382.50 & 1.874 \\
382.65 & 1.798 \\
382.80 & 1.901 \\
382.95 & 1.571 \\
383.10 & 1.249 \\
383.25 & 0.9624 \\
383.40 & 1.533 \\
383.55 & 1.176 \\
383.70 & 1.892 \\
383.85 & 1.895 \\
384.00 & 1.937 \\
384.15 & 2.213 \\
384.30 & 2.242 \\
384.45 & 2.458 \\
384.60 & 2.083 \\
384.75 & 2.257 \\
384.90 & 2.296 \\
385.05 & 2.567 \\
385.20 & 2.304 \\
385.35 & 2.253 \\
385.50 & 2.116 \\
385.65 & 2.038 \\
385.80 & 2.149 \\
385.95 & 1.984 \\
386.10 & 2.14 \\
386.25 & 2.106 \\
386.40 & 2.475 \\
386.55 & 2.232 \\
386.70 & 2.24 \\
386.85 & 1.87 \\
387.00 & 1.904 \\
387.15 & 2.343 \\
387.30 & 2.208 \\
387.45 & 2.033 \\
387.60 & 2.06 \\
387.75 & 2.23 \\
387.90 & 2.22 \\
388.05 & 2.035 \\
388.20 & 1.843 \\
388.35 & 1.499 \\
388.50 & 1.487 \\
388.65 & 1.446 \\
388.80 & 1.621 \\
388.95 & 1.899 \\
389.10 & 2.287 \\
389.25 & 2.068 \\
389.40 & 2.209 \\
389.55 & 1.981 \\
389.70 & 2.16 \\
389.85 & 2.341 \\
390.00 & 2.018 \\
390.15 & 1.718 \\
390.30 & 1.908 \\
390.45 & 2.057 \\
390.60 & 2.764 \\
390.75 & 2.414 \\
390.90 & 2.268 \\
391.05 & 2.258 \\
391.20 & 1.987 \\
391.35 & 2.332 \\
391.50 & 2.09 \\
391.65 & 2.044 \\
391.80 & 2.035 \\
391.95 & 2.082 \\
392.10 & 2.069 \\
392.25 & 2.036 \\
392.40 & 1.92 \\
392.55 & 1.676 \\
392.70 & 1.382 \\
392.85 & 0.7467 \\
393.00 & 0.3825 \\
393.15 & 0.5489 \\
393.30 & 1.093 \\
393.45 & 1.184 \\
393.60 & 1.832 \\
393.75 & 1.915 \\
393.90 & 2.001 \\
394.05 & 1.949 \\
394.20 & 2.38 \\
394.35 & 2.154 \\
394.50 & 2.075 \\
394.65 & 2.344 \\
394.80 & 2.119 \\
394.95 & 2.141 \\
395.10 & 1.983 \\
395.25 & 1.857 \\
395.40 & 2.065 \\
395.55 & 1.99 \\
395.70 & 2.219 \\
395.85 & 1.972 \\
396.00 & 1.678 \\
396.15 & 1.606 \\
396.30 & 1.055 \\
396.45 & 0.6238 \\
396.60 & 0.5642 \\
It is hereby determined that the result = -0.16 nm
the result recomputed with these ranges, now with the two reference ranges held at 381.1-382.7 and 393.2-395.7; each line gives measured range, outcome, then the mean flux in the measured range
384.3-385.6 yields -0.088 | 2.28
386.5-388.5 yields 0.052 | 2.03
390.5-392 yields -0.166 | 2.23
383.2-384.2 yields 0.232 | 1.66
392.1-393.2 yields 0.369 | 1.31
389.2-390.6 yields -0.038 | 2.09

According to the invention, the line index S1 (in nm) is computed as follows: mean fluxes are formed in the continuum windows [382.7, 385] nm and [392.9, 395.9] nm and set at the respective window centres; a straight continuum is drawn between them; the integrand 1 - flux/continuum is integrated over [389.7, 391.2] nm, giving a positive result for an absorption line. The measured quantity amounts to -0.30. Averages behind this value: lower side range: 1.85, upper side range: 1.8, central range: 2.18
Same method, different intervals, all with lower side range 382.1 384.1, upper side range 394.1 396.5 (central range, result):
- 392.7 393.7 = 0.46 nm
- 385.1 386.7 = -0.40 nm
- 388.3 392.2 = -0.47 nm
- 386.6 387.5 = -0.17 nm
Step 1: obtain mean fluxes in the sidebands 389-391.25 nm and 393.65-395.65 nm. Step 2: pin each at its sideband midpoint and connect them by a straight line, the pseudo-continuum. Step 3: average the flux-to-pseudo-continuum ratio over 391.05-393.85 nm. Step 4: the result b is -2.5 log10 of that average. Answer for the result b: 0.27 mag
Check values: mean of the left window 2.16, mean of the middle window 1.65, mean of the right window 2.07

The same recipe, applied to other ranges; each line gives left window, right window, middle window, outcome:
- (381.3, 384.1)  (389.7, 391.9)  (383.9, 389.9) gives -0.04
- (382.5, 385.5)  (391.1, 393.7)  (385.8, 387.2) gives -0.17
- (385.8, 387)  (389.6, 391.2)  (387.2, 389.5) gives 0.11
